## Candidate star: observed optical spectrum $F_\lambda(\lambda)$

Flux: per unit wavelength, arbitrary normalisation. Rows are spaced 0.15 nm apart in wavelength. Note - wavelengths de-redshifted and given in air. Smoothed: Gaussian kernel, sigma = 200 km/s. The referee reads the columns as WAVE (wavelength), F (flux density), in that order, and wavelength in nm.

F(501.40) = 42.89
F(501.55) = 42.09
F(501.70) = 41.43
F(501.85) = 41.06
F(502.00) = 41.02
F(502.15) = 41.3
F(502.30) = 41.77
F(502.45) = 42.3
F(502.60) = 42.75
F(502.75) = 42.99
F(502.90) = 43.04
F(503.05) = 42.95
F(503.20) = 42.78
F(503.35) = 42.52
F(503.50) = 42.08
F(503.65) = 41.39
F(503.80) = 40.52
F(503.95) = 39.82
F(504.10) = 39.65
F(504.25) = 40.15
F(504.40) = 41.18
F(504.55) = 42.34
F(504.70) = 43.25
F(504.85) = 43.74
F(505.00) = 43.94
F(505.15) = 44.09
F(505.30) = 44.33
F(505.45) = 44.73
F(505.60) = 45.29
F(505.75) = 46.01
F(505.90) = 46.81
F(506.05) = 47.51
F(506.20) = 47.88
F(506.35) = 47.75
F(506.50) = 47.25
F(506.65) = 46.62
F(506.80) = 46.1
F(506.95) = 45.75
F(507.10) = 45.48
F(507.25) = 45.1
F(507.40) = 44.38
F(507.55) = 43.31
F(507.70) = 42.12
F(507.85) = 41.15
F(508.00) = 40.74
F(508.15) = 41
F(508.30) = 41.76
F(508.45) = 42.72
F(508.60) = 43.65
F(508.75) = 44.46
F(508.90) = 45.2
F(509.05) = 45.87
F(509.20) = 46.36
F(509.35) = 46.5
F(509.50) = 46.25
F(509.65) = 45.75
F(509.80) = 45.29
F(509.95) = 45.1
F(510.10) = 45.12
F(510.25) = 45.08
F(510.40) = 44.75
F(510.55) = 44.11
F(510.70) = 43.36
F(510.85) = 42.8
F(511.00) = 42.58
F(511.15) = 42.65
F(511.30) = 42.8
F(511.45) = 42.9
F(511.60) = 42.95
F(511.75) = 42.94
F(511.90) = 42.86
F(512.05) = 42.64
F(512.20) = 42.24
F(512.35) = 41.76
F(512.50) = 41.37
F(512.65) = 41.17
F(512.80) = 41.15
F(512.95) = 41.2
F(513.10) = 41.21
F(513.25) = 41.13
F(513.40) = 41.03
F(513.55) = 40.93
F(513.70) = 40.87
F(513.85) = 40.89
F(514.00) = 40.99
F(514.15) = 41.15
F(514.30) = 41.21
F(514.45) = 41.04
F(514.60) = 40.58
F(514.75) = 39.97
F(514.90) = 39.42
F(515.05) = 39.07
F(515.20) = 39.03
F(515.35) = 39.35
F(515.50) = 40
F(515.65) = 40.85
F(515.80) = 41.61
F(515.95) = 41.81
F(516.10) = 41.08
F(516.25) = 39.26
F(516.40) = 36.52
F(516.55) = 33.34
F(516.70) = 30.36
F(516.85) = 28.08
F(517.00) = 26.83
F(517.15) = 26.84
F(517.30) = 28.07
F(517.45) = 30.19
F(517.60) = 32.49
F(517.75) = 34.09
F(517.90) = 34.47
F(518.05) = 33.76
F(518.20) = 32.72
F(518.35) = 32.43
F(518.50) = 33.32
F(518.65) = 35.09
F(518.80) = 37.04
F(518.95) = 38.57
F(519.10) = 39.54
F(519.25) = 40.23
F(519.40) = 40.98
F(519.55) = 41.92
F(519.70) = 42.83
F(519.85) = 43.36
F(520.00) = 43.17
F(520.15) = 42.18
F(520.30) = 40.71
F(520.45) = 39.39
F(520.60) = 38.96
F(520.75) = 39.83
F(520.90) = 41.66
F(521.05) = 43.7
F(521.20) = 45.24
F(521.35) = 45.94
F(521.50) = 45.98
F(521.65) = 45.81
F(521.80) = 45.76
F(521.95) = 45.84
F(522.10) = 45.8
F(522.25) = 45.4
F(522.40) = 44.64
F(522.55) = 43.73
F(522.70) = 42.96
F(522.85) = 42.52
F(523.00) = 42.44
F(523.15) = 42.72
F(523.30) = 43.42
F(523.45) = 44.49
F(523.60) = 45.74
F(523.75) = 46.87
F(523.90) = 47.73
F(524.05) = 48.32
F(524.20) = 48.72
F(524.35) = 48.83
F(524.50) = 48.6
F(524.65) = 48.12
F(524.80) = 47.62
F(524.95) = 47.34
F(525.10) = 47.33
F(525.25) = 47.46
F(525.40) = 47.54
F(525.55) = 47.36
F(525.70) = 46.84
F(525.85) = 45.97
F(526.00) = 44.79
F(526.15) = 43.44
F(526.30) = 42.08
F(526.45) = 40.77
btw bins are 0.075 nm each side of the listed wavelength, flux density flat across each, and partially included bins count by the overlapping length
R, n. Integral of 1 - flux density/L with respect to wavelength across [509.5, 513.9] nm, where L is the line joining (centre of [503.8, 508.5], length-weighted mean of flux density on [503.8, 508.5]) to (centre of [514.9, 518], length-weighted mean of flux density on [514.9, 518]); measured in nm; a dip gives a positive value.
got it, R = -0.40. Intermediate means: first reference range 43.9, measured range 42.8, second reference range 35.3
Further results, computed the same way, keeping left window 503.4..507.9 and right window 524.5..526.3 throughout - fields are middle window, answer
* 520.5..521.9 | 0.07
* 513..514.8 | 0.17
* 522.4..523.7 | 0.07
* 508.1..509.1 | 0.02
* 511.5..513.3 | 0.12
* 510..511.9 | 0.05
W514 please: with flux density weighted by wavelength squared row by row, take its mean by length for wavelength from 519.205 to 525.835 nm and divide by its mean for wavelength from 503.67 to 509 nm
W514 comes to 1.1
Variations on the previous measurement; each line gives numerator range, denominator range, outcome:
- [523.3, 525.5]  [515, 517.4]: 1.37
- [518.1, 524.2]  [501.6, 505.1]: 1.08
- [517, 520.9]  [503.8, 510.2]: 0.87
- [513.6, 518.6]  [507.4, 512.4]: 0.86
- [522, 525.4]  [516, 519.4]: 1.38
